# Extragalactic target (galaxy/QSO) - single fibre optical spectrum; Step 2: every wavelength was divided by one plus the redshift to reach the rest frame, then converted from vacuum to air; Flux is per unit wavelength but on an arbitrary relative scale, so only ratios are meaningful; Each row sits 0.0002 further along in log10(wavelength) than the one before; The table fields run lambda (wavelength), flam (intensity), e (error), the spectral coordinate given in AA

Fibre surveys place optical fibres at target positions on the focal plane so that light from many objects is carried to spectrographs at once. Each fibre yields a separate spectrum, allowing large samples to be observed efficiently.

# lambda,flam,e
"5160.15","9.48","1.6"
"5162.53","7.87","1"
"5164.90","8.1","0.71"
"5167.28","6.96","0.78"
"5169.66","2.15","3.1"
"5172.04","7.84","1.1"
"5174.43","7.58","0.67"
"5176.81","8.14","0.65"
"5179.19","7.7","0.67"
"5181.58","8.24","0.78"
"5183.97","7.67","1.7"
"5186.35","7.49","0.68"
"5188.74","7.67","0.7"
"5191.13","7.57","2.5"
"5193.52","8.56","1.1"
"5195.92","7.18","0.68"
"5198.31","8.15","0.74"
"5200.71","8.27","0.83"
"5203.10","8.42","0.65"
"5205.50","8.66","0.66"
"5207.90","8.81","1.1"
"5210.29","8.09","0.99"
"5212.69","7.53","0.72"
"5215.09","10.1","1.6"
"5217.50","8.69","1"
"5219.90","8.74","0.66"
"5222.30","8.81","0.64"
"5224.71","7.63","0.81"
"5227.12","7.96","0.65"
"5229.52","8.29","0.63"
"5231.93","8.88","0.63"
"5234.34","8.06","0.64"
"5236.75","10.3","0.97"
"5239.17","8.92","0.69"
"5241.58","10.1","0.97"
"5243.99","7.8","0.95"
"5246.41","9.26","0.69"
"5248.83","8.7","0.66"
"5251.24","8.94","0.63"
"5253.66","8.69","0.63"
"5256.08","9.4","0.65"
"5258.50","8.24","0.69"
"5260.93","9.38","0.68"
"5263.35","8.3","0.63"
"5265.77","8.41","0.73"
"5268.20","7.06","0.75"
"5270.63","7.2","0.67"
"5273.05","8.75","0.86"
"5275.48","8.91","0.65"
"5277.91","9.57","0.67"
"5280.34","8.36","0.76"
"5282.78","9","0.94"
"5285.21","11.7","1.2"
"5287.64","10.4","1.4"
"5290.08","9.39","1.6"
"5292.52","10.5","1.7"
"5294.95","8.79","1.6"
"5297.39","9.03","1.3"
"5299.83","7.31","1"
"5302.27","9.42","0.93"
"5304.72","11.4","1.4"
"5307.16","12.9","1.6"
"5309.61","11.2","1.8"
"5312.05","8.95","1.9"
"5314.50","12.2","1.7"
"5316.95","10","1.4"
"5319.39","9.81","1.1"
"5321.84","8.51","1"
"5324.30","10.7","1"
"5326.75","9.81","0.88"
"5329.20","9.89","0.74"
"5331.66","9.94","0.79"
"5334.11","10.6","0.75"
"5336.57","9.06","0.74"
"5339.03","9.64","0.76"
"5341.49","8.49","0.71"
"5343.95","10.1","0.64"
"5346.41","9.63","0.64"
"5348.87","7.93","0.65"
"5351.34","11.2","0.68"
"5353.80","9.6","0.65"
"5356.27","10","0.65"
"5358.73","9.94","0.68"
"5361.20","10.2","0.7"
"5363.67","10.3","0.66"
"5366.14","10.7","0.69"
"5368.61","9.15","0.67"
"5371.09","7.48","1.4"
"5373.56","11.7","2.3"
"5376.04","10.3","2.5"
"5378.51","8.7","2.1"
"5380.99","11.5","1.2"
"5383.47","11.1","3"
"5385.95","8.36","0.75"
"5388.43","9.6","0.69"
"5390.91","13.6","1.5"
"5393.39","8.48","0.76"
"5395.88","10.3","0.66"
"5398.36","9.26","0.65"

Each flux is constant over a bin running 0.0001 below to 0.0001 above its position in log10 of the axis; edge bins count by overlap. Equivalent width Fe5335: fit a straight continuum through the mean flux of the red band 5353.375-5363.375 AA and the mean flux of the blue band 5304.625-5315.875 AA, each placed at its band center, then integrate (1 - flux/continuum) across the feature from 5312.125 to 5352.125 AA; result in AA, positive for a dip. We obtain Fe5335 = 3.4 AA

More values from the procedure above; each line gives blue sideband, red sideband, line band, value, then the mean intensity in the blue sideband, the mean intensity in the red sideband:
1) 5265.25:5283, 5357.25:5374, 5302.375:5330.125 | -4.3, 8.37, 9.84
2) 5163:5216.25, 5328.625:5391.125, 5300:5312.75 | -1.8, 7.77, 9.89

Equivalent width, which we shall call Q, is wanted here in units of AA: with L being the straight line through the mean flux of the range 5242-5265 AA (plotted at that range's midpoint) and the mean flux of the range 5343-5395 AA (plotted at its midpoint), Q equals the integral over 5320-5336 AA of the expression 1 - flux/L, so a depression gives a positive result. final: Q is -0.5 AA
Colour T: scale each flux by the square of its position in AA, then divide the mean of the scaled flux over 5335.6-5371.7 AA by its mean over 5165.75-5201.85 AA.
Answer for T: 1.4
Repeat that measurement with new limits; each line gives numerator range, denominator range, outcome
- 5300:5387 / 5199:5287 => 1.19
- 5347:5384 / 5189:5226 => 1.27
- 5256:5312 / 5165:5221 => 1.23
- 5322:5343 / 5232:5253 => 1.12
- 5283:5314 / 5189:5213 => 1.29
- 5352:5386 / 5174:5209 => 1.34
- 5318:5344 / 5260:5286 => 1.13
